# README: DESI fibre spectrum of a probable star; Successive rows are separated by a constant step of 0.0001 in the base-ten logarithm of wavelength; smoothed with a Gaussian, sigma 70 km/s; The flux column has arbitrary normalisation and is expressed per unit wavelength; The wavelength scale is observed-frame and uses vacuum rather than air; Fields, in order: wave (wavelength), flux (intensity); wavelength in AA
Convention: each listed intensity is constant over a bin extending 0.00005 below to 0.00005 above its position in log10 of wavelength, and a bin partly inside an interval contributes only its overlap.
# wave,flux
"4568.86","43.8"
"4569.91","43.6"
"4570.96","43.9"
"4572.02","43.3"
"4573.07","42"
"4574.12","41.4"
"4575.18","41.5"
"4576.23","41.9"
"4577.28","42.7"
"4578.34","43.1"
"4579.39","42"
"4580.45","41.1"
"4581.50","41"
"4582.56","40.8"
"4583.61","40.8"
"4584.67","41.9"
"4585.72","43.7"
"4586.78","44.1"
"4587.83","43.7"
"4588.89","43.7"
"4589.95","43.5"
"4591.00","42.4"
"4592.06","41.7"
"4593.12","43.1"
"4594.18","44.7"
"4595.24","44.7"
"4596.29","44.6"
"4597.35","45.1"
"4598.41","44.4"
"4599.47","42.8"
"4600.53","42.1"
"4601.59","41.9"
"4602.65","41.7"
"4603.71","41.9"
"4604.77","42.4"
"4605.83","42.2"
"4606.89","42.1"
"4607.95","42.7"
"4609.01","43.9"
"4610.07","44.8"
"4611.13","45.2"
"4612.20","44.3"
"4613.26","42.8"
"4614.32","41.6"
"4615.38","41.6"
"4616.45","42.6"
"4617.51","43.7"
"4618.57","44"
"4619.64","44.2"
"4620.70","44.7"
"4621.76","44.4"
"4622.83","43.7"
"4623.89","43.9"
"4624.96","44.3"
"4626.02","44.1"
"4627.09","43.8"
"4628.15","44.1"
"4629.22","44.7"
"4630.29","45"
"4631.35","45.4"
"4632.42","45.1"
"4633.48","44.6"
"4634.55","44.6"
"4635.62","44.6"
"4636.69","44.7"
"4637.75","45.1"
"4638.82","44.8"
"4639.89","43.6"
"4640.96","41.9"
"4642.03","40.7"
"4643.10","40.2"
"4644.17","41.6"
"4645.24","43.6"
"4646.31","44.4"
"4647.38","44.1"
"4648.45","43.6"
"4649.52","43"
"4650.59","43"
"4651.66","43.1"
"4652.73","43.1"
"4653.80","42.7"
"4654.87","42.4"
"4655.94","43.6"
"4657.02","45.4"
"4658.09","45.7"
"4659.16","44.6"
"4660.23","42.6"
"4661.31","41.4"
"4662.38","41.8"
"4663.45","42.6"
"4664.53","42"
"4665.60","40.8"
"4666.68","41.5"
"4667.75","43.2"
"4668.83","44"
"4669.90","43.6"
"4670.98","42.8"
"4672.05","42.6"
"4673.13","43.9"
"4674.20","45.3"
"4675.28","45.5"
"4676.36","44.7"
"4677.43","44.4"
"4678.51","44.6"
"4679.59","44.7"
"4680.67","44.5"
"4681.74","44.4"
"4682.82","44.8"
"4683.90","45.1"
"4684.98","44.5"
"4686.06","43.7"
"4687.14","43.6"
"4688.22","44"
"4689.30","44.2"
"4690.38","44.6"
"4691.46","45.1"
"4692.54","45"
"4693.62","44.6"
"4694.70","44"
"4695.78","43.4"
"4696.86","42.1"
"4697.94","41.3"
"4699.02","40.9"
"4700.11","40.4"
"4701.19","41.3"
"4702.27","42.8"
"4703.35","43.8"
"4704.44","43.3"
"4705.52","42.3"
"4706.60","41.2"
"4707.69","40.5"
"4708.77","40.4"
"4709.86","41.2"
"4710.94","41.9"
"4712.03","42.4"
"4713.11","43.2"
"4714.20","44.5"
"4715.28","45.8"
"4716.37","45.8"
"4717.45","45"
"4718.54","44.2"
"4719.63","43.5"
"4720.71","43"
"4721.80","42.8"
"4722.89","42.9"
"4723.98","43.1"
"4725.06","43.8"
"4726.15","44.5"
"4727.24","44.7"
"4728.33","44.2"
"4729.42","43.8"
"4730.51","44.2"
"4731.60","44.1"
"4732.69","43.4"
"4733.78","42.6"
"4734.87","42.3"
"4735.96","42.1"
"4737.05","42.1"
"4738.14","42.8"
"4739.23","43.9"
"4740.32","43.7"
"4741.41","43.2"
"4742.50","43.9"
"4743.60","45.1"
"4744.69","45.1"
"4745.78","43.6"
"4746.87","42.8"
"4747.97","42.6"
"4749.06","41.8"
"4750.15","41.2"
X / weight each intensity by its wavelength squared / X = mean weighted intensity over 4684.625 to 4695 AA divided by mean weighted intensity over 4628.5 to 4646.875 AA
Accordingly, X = 1.0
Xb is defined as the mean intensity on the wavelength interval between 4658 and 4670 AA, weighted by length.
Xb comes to 42.7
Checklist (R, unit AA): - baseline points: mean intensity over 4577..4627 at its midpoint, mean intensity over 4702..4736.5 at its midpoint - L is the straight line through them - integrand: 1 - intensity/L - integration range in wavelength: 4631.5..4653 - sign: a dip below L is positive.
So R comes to -0.2 AA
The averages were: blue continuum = 43.1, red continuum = 43.2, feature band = 43.5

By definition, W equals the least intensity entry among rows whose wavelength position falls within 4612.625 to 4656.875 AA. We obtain 40.2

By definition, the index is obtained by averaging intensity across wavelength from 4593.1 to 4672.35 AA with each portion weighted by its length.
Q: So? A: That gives 43.4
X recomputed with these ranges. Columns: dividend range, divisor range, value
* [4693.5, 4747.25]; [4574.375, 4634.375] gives 1.05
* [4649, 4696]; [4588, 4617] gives 1.05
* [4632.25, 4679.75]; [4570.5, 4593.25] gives 1.06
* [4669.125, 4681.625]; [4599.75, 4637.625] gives 1.04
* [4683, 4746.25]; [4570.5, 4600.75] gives 1.07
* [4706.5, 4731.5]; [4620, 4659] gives 1.02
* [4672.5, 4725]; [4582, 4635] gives 1.04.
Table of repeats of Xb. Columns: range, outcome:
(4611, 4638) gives 44.1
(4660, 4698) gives 43.7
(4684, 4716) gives 43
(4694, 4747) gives 43.1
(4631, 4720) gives 43.4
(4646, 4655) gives 43.3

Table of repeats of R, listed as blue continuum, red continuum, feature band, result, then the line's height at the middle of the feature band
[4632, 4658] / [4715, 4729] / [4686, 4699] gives 0.05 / 43.8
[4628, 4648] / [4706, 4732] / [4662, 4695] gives -0.23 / 43.6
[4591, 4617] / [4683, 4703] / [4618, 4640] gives -0.65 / 43.2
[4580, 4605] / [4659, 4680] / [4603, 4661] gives -0.69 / 43.1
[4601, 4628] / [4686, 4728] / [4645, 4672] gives 0.08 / 43.3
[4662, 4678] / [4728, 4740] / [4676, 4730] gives -0.30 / 43.2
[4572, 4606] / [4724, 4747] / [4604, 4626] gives -0.32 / 42.8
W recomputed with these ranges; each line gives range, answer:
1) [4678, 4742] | 40.4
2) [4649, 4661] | 42.4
